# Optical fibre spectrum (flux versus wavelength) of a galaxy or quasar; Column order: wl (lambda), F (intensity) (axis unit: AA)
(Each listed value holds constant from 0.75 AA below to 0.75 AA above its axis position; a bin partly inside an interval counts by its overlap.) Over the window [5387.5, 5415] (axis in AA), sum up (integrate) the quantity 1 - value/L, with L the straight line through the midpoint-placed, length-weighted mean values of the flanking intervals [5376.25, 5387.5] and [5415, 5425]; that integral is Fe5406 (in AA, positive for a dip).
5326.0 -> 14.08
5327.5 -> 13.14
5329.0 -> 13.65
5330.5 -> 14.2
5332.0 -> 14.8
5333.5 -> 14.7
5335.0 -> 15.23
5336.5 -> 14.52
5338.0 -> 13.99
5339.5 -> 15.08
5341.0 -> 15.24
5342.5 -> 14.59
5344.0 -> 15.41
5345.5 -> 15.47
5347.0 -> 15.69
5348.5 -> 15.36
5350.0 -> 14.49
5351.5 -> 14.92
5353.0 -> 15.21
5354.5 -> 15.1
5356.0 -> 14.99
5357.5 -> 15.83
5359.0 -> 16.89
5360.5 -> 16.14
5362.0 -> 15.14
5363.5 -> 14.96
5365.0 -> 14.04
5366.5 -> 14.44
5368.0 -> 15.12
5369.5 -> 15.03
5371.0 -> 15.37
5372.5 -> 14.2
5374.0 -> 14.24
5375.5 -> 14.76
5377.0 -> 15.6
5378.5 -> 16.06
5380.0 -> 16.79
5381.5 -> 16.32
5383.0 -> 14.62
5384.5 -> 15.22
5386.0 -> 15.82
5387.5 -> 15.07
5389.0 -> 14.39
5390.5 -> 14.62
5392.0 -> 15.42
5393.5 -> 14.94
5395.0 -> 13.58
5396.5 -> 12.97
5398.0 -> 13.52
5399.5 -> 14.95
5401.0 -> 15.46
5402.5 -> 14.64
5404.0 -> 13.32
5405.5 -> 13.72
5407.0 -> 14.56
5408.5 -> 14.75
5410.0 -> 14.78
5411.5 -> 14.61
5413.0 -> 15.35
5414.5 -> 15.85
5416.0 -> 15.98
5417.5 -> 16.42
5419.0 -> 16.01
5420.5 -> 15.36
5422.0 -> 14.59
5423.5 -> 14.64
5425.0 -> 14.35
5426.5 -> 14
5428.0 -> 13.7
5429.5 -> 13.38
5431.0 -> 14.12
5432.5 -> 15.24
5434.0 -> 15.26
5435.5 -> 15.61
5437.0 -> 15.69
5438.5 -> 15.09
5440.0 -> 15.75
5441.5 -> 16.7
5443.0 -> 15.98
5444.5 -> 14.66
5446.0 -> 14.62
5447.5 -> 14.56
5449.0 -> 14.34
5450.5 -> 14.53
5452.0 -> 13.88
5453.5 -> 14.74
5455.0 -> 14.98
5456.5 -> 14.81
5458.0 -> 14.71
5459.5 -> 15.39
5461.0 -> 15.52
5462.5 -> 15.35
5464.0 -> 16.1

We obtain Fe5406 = 1.8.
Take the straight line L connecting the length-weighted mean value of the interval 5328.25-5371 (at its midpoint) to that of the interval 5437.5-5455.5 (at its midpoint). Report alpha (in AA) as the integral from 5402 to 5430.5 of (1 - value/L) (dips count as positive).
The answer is 0.51 AA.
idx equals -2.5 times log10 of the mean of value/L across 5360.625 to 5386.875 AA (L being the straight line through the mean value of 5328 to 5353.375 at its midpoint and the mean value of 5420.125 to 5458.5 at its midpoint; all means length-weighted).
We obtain -0.03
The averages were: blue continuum 14.8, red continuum 14.8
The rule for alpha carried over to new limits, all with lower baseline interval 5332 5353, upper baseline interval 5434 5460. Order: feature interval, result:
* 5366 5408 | 0.6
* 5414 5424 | -0.3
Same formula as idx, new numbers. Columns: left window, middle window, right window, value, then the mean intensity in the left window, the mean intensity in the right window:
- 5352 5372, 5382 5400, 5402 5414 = 0.012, 15.2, 14.5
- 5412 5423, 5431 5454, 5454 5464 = 0.020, 15.6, 15.2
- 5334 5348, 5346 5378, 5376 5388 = 0.016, 15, 15.7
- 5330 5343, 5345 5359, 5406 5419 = -0.034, 14.7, 15.3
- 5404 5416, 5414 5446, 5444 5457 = -0.034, 14.8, 14.6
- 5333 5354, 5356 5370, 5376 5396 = -0.012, 15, 15.2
